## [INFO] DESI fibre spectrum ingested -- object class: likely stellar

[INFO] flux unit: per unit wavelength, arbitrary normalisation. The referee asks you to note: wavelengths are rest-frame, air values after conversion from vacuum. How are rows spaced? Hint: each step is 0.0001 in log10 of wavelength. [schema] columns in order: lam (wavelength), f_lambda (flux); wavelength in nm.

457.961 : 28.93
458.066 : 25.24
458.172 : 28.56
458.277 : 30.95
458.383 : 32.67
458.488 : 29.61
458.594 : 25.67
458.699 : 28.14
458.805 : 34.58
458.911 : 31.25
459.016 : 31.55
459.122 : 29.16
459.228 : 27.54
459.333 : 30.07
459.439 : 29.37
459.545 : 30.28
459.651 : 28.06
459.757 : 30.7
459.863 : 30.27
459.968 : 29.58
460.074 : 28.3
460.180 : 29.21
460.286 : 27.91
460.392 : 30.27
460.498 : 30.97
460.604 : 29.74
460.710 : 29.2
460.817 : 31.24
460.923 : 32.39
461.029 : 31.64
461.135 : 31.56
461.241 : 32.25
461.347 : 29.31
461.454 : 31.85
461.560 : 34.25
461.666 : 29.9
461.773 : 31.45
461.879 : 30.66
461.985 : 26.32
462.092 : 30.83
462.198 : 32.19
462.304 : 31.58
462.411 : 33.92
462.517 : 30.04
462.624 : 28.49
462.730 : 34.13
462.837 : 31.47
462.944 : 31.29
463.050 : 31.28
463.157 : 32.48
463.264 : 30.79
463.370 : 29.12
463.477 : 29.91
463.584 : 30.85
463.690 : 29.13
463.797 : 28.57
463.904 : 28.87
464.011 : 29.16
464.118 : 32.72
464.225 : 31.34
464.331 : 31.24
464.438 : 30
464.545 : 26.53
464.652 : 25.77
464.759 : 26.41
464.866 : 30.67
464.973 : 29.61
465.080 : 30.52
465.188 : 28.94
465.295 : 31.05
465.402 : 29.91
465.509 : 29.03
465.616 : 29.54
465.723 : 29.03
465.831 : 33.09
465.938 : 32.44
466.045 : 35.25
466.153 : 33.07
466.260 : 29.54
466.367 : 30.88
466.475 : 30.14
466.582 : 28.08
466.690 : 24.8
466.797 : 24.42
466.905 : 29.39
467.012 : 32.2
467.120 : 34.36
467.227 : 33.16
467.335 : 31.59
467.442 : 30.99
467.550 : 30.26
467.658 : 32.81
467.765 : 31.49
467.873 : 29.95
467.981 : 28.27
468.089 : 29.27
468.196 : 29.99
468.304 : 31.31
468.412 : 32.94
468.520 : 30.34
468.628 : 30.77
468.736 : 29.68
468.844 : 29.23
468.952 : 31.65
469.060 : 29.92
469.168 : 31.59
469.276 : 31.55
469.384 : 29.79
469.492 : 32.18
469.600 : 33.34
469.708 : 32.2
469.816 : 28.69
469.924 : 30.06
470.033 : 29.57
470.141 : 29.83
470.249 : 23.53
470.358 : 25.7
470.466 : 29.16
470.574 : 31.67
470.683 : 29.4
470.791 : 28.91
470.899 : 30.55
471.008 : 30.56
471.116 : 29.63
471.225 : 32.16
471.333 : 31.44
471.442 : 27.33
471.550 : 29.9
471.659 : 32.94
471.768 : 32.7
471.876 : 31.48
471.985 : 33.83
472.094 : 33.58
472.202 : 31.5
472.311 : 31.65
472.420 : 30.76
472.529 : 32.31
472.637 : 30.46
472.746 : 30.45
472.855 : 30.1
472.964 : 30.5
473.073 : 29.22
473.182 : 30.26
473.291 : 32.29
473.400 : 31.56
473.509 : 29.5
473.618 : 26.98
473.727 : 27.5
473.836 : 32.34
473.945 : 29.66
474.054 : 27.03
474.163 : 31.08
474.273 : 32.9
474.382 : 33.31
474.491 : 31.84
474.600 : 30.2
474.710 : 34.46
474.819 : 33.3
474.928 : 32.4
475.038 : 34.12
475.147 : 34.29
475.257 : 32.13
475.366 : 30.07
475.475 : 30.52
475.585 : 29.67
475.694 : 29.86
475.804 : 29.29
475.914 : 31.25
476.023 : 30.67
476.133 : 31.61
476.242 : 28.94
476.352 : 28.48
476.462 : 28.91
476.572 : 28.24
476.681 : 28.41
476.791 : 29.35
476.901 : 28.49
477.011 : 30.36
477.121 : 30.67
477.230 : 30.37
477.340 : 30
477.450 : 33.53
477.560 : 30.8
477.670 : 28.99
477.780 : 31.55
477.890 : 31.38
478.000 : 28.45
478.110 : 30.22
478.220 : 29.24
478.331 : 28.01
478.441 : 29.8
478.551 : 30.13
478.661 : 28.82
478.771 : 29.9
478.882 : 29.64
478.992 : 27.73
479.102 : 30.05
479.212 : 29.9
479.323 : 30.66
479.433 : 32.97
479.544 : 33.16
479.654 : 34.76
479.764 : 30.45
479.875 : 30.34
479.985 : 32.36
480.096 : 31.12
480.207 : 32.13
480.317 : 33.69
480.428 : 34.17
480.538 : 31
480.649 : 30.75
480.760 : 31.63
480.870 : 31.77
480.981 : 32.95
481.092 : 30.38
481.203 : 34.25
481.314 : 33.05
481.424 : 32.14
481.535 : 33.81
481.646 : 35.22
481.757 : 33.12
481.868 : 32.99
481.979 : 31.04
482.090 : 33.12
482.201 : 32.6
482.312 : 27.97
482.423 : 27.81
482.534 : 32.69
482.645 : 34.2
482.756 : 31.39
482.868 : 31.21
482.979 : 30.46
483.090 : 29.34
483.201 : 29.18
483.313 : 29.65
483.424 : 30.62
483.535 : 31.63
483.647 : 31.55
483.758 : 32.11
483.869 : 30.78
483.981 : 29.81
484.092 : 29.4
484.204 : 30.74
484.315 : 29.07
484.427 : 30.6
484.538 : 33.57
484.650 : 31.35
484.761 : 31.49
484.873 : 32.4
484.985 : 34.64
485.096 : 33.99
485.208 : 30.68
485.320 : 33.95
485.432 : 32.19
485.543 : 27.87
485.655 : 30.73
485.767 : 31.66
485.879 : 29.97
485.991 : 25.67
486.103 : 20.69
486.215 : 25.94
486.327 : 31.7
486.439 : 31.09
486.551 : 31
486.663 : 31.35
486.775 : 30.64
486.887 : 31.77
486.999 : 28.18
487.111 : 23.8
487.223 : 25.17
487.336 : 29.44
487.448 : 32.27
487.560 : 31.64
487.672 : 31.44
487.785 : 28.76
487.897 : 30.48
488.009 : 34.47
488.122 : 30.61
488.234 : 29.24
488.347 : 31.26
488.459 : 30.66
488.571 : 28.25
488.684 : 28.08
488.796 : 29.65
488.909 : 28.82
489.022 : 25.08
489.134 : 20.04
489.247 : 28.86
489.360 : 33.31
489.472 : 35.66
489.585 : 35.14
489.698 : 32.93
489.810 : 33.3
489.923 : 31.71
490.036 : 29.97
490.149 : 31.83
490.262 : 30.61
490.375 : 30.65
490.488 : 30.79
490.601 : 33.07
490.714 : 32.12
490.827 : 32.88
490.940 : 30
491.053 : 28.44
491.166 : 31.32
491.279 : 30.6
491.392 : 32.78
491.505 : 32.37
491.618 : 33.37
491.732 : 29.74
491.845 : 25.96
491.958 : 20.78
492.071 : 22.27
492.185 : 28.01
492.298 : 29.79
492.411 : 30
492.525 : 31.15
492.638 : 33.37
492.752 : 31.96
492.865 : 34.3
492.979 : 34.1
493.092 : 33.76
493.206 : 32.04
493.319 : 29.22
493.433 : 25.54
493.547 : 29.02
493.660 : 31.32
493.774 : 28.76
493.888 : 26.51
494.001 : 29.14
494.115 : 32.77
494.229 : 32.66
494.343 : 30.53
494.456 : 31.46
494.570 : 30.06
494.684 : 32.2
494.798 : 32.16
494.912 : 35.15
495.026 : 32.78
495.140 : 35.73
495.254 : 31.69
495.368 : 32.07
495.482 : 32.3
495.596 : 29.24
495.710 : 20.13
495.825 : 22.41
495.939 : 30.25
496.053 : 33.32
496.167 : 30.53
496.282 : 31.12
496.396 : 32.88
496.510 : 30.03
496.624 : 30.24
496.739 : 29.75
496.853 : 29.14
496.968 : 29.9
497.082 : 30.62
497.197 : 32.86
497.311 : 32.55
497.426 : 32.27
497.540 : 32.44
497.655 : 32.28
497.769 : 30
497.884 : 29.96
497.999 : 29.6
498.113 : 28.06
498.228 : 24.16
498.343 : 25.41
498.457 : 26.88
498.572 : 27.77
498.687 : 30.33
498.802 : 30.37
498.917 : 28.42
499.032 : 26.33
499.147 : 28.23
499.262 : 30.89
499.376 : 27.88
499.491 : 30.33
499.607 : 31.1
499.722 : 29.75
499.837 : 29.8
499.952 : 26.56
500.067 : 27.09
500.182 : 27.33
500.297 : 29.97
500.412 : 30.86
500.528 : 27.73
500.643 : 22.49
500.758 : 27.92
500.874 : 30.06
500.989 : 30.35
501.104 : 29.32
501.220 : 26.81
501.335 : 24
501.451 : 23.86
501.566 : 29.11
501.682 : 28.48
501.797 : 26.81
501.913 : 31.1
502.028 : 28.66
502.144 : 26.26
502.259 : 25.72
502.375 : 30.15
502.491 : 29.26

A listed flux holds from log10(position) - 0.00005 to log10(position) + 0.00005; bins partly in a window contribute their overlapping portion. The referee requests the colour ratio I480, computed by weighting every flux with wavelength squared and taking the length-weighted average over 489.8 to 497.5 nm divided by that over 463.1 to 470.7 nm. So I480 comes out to 1.13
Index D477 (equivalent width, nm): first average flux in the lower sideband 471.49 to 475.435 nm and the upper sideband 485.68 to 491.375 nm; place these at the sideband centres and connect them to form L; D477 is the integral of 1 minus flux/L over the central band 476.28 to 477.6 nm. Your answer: 0.05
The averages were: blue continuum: 31.3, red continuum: 30.1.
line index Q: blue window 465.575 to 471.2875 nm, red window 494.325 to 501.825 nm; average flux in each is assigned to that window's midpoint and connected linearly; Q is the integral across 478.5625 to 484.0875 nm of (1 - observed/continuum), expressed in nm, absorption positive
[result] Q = -0.272 nm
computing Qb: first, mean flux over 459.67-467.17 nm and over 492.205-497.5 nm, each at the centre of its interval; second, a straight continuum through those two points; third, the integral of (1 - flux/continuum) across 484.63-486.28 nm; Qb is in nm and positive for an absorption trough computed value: 0.026 nm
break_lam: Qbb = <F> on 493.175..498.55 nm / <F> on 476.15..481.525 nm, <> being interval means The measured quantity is 0.98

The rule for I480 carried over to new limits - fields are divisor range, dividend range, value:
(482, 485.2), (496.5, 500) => 1.00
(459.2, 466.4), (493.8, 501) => 1.13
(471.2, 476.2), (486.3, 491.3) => 1.04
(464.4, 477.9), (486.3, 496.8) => 1.09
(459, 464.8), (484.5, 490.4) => 1.12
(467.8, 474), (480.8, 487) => 1.08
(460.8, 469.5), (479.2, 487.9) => 1.10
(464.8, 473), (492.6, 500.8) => 1.10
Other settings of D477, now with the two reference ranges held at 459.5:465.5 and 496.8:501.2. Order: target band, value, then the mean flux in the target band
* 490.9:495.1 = -0.16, 30.4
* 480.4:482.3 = -0.18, 32.5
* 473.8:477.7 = -0.12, 30.8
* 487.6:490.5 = -0.10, 30.4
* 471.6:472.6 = -0.08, 32.3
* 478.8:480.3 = -0.08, 31.2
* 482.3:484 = -0.06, 30.7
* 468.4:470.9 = 0.00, 30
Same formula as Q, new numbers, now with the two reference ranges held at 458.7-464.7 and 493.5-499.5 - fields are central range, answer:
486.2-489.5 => 0.06 nm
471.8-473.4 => -0.06 nm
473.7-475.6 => -0.08 nm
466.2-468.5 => 0.00 nm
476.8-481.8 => -0.16 nm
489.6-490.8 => -0.07 nm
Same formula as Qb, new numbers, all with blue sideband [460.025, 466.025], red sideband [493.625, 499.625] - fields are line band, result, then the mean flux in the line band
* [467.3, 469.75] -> -0.05 nm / 30.9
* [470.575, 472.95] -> -0.06 nm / 31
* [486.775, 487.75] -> 0.03 nm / 29.3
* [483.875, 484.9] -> -0.02 nm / 30.9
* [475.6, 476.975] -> 0.04 nm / 29.5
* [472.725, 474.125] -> 0.02 nm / 29.8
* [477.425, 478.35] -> 0.00 nm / 30.2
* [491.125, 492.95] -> 0.01 nm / 29.9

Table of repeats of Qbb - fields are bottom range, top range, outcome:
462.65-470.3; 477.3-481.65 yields 1.03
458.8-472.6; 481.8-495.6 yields 1.00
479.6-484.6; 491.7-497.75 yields 0.96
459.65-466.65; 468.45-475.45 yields 1.01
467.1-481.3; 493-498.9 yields 0.98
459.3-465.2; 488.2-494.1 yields 1.00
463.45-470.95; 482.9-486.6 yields 1.01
